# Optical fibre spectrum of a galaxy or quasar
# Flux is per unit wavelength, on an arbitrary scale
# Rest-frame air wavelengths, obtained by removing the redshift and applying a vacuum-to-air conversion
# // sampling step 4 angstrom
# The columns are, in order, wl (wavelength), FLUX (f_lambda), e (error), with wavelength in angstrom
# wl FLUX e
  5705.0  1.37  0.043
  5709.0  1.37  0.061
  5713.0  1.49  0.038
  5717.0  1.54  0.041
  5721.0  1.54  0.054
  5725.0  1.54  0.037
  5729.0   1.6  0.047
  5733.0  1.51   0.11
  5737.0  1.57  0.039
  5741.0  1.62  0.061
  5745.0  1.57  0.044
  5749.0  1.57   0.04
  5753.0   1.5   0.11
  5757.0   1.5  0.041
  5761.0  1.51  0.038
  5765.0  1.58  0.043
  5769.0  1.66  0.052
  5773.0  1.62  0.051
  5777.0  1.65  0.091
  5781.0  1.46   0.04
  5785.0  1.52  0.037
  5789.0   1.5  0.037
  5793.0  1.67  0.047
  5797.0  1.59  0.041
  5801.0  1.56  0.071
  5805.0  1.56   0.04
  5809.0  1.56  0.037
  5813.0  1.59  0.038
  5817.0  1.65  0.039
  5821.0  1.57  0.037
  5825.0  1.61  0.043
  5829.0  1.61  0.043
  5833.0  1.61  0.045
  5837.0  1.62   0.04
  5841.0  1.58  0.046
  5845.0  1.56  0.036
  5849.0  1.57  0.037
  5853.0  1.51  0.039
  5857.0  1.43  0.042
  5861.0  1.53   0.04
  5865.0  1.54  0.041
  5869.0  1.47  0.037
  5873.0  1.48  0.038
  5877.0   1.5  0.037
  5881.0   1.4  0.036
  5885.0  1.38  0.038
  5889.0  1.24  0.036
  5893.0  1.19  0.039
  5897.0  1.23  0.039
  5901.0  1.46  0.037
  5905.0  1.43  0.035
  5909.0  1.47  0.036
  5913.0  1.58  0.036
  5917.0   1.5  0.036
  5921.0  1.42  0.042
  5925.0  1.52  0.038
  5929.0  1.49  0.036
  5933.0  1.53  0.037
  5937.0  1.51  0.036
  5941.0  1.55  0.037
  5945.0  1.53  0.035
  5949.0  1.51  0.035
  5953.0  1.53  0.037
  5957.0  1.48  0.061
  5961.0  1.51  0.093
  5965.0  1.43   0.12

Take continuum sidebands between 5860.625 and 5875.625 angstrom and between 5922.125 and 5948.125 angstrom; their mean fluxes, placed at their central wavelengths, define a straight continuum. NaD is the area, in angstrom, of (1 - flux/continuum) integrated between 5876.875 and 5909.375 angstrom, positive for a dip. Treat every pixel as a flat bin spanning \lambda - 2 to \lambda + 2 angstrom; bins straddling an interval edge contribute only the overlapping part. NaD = 3.3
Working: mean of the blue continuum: 1.5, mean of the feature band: 1.35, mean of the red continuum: 1.52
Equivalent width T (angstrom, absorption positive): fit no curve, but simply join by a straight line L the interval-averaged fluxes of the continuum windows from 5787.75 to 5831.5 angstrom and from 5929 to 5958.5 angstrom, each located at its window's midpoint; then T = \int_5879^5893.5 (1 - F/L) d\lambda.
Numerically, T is 2.2 angstrom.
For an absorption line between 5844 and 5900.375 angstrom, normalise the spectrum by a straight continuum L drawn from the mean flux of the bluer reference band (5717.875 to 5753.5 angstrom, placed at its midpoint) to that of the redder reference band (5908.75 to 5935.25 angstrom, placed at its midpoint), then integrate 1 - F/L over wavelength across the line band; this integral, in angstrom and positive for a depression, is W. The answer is 3.3 angstrom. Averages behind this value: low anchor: 1.56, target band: 1.43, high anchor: 1.5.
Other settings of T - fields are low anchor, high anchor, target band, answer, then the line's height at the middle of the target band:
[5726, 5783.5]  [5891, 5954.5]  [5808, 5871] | -2.0 angstrom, 1.51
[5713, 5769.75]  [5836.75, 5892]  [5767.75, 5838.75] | -3.5 angstrom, 1.51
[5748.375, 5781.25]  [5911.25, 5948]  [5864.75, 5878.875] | 0.4 angstrom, 1.53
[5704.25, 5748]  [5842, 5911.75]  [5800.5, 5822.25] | -1.6 angstrom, 1.48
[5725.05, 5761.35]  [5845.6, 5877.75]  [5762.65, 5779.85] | -0.9 angstrom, 1.54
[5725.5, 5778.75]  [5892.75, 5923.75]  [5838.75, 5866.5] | -1.0 angstrom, 1.48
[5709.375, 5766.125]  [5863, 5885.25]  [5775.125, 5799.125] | -0.8 angstrom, 1.51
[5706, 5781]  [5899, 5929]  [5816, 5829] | -0.8 angstrom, 1.52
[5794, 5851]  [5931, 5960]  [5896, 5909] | 1.2 angstrom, 1.54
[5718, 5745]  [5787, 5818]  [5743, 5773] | 0.2 angstrom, 1.57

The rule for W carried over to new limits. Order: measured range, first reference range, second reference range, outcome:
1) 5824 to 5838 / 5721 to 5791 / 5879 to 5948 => -1.04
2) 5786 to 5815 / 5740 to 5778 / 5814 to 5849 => 0.27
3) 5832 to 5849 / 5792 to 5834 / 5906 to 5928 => -0.21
